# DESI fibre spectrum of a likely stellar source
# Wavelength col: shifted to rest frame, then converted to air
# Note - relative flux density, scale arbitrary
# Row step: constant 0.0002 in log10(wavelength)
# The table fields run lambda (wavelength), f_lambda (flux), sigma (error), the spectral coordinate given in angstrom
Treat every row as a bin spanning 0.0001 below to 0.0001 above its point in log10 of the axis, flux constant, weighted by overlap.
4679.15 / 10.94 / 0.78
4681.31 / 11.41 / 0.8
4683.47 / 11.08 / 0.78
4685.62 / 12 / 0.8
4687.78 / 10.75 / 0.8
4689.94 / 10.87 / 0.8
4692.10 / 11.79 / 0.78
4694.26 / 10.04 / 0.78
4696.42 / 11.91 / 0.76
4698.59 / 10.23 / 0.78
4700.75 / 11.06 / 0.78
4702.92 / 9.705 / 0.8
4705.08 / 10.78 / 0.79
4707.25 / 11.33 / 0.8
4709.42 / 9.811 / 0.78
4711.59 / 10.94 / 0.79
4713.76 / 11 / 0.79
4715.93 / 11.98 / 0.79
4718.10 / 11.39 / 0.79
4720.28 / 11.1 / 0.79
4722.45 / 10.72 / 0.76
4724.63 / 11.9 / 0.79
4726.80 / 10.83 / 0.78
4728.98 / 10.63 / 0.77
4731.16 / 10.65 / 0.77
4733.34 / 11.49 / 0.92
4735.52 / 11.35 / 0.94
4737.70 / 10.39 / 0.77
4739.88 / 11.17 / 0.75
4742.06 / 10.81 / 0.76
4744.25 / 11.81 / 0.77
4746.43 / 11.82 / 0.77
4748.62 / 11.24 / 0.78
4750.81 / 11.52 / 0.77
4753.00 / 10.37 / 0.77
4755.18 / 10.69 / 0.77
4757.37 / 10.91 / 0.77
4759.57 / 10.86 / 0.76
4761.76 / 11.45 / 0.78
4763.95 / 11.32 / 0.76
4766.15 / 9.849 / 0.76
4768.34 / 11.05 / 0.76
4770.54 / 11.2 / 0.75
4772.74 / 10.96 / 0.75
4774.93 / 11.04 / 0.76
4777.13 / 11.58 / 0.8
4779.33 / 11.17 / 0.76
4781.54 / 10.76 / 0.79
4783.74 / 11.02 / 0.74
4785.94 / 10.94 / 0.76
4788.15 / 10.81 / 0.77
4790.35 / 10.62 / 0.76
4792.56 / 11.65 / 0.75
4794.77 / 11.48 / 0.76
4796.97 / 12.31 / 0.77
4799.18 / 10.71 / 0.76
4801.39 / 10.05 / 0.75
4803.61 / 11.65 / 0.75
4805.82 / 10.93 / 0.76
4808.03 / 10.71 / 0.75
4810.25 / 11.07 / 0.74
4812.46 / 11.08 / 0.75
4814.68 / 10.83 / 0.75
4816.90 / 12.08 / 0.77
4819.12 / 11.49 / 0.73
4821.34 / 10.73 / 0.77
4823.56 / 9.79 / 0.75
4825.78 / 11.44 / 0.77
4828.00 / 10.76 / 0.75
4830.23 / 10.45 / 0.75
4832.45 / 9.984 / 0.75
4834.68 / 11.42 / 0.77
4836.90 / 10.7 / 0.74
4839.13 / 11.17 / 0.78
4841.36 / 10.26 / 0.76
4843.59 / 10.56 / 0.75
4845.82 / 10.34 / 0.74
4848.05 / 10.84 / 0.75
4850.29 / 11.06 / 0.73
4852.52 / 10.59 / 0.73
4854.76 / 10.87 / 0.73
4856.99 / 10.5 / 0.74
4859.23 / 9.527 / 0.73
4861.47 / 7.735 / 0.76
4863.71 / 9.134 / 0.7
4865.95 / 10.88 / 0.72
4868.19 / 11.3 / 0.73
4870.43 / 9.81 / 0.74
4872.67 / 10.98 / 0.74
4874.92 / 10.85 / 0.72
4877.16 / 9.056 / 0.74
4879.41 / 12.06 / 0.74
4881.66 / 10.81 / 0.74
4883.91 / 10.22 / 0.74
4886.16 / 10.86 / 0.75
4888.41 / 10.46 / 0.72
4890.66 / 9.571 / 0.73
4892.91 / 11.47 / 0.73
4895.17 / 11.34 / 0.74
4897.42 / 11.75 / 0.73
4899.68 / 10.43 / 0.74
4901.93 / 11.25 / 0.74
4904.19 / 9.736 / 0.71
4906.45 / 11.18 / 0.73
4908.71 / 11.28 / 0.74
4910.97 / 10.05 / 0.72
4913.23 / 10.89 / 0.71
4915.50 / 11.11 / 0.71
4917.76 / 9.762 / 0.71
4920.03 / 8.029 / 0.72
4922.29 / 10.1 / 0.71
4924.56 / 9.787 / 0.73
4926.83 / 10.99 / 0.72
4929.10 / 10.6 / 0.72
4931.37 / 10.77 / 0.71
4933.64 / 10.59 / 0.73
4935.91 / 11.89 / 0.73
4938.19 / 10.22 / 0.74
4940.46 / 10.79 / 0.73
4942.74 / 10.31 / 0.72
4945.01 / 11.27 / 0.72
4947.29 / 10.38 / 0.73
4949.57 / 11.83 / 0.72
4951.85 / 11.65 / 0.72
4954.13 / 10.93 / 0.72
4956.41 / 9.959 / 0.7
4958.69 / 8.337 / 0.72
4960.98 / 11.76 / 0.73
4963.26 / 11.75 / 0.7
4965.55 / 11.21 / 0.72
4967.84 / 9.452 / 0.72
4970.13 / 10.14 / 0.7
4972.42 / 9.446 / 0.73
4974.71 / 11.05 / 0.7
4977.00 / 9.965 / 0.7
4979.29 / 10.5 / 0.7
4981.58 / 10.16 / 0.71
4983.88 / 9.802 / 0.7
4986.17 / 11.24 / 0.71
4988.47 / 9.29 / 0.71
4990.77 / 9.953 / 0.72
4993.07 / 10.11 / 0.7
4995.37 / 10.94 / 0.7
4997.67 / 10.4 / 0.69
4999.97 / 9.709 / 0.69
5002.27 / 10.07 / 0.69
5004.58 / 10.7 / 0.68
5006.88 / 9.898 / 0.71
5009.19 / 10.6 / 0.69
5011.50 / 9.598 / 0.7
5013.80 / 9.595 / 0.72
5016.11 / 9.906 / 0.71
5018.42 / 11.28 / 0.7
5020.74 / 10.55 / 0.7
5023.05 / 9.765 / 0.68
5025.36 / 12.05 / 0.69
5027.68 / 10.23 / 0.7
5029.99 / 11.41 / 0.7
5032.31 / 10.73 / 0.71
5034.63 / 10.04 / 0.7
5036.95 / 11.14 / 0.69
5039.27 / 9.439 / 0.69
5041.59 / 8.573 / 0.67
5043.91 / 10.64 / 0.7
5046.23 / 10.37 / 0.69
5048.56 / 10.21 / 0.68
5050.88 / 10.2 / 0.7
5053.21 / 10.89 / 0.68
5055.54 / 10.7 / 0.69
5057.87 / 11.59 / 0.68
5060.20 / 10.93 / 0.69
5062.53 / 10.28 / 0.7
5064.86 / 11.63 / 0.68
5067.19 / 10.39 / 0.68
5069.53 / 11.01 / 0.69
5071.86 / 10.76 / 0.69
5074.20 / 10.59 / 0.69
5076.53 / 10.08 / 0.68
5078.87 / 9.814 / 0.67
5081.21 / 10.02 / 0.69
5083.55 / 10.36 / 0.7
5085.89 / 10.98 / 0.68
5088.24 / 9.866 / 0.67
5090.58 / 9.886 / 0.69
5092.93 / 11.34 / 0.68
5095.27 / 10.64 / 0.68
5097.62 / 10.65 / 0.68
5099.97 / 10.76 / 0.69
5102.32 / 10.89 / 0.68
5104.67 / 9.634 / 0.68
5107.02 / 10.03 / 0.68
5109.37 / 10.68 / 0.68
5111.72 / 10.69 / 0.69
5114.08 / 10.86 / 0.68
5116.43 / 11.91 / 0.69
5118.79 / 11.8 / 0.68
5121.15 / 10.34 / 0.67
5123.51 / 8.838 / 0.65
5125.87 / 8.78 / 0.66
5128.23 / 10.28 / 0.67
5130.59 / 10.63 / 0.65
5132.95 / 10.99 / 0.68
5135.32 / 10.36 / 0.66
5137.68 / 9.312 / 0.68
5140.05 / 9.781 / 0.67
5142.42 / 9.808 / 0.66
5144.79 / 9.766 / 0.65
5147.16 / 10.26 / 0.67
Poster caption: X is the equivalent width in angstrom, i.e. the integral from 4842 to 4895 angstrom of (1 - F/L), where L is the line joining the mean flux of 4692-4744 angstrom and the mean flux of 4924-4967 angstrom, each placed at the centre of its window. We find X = 2.1 angstrom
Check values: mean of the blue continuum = 11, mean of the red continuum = 10.8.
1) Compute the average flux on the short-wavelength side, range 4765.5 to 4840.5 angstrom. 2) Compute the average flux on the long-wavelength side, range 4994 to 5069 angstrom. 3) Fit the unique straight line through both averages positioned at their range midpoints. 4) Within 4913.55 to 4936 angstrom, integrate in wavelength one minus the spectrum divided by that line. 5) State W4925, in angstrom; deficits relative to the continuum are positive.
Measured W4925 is 0.8 angstrom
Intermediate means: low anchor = 11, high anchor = 10.5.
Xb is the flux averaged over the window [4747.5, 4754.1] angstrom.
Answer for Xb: 11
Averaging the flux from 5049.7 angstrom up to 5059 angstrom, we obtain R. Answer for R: 10.8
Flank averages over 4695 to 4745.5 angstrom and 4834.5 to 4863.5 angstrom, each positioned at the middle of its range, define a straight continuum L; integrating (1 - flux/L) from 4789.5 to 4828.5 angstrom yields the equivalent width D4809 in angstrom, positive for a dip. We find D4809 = -2.0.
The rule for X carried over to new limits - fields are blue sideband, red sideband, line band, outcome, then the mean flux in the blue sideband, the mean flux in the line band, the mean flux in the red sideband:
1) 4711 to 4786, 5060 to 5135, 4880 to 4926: 1.3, 11.1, 10.5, 10.5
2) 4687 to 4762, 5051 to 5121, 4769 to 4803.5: -0.5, 11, 11.1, 10.7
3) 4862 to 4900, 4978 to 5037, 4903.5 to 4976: -0.4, 10.6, 10.5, 10.4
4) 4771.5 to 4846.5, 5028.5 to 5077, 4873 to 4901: 0.2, 11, 10.8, 10.6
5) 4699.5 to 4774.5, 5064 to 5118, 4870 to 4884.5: 0.3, 11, 10.6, 10.6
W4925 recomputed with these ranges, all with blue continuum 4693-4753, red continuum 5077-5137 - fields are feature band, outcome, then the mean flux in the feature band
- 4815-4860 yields 0.4 angstrom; 10.7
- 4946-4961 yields 0.1 angstrom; 10.6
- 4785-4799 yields -0.5 angstrom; 11.3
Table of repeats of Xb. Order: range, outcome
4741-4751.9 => 11.4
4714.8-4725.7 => 11.4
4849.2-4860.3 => 10.5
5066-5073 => 10.7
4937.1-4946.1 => 10.7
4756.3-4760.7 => 10.9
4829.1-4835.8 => 10.6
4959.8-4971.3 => 10.8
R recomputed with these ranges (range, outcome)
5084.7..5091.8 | 10.2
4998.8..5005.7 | 10.2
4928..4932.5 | 10.7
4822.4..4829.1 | 10.7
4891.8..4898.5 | 11.5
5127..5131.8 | 10.5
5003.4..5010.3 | 10.4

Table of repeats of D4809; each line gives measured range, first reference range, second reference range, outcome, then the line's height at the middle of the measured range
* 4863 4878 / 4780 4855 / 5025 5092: 0.67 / 10.8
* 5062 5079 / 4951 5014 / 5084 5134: -0.31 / 10.4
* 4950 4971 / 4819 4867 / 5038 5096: -0.36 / 10.4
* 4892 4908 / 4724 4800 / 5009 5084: -0.35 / 10.8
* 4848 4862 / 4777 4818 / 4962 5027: 0.87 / 10.9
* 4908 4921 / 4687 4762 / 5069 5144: 0.63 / 10.7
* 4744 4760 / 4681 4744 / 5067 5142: -0.27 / 10.9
